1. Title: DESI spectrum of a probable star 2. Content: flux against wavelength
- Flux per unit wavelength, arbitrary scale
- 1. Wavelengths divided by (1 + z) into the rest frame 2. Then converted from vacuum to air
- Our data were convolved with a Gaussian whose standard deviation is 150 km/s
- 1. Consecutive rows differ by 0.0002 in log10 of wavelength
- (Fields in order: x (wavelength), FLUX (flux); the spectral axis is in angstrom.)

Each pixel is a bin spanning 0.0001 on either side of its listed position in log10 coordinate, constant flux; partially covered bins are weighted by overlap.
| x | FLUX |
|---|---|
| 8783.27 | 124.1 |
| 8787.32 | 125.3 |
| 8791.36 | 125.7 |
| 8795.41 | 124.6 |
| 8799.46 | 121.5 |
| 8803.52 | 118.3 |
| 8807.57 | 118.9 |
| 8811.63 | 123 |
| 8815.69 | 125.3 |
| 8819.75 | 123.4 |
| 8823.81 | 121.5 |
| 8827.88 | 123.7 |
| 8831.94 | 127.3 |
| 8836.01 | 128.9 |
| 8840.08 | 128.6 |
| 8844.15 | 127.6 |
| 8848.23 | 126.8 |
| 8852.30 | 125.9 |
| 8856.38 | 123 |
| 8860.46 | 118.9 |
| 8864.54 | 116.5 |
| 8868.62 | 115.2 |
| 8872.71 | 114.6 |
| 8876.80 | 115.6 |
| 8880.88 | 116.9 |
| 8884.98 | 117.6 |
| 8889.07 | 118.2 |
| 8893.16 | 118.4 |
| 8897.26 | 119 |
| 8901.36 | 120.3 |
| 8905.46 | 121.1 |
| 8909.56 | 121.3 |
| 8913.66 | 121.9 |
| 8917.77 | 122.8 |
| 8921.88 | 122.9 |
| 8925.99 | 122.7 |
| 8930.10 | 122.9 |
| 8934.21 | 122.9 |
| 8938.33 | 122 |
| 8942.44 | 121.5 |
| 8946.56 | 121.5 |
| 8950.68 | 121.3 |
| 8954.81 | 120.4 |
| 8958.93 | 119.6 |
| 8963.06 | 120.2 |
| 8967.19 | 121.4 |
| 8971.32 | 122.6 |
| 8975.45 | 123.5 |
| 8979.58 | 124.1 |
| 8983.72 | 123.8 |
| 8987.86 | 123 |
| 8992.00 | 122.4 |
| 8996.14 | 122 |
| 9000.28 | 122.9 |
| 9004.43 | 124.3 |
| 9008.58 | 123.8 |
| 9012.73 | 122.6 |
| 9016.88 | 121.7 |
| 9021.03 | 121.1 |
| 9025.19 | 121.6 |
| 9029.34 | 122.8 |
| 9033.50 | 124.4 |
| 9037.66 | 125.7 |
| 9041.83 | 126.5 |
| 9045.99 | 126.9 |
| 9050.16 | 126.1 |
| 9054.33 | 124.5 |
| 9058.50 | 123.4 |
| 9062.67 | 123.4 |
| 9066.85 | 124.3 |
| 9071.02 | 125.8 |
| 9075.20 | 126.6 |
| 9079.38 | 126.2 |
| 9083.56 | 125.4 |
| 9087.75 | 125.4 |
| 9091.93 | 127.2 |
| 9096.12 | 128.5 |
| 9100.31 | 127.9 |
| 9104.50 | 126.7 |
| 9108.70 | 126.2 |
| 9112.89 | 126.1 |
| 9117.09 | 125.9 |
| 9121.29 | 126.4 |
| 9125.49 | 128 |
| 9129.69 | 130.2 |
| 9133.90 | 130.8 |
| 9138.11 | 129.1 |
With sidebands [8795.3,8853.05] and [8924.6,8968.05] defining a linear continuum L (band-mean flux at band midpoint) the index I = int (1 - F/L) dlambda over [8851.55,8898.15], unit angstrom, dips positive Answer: 1.9 angstrom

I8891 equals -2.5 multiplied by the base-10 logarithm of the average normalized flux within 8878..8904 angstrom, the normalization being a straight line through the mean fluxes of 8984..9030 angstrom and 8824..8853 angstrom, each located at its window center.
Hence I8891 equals 0.06 mag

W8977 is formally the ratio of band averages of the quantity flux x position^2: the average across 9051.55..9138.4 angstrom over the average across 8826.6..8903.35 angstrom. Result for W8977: 1.10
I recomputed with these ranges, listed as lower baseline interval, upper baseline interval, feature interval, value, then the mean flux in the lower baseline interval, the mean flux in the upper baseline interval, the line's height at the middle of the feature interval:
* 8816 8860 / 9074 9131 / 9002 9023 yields 0.61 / 125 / 127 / 126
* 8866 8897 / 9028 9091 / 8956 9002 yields -0.33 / 117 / 125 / 121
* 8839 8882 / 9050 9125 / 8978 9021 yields 0.34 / 121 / 126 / 124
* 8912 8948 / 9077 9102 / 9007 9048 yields 0.44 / 122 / 127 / 125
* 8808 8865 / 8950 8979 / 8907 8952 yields 0.03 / 124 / 121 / 122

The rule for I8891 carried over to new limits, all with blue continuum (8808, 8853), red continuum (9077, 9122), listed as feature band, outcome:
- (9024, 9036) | 0.026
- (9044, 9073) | 0.013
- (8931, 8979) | 0.037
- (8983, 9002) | 0.029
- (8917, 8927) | 0.026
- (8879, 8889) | 0.074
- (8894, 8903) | 0.056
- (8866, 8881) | 0.091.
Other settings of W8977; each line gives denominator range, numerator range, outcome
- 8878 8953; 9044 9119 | 1.08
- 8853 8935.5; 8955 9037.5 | 1.05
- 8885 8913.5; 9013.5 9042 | 1.06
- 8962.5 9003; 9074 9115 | 1.06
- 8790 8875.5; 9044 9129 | 1.09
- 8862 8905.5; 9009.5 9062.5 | 1.09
